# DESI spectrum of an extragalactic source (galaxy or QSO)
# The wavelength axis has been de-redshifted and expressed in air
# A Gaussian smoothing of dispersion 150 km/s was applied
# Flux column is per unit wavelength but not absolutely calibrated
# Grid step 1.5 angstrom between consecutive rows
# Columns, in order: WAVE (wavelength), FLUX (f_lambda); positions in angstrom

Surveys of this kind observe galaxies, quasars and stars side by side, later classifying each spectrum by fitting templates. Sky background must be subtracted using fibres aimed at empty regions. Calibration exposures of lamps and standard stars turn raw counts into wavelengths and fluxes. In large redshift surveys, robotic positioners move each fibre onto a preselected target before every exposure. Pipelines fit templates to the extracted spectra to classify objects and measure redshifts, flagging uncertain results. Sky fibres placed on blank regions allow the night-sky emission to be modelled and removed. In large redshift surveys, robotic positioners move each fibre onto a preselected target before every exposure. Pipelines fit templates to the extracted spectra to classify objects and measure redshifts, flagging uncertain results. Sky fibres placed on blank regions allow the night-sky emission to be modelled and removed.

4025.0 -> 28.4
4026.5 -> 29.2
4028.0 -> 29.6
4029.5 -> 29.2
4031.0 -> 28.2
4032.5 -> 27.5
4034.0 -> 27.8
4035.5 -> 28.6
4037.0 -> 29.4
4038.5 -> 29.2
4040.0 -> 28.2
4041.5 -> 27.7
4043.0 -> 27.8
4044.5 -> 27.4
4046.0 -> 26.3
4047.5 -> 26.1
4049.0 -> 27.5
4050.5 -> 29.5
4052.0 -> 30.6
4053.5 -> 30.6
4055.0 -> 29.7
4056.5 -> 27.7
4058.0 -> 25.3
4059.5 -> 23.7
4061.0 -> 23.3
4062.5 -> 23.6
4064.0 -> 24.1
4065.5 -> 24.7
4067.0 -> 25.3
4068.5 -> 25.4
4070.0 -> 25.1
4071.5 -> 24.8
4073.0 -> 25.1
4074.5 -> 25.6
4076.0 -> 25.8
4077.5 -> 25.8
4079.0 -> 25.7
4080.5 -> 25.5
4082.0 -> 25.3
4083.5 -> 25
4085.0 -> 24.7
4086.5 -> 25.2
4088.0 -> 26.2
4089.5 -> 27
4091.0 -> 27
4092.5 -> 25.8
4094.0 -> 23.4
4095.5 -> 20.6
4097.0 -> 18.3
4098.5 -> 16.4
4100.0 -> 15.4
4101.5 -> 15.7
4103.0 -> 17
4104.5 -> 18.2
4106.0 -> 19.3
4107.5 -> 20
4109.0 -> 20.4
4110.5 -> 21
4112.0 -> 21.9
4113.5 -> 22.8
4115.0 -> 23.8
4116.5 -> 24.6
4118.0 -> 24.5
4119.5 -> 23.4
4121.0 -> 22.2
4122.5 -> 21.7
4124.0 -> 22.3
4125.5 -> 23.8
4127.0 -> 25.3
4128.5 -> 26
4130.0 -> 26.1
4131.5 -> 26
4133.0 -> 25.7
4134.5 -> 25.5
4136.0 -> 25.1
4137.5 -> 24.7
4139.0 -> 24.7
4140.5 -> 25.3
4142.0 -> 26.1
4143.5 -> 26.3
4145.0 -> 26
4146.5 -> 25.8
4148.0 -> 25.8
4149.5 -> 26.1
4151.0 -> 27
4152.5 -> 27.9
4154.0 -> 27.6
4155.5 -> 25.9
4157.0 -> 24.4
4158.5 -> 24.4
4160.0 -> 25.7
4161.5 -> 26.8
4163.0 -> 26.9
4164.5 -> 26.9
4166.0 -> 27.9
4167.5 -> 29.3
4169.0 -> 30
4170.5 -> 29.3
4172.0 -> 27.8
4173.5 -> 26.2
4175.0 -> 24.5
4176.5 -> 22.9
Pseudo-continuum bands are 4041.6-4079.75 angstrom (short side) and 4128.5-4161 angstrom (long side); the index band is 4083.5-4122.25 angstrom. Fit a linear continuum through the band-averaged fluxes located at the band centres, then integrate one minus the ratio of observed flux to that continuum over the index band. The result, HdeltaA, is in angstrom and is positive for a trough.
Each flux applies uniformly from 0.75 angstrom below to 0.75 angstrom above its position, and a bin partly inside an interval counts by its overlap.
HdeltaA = 6.3 angstrom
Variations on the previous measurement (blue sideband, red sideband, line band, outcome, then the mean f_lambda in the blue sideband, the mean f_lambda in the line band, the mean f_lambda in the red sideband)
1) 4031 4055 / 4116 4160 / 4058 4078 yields 2.0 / 28.3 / 24.8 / 25.2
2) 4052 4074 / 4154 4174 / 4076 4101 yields 2.4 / 25.8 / 23.6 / 27.1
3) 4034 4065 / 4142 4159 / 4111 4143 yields 2.5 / 27.3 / 24.3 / 26.1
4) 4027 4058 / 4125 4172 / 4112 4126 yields 1.9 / 28.4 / 23.2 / 26.3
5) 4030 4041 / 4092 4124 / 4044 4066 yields -0.3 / 28.4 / 26.7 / 20.8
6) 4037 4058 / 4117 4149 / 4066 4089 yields 1.4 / 28.3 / 25.4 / 24.9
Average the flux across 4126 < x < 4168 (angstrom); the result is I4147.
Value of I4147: 26.1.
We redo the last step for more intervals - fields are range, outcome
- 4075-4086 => 25.4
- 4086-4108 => 21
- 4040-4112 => 24.3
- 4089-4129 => 21.7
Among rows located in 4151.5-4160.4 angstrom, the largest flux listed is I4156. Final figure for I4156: 27.9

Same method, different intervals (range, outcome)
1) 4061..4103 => 27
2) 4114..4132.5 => 26.1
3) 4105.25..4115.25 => 23.8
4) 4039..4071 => 30.6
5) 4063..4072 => 25.4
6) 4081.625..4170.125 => 30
